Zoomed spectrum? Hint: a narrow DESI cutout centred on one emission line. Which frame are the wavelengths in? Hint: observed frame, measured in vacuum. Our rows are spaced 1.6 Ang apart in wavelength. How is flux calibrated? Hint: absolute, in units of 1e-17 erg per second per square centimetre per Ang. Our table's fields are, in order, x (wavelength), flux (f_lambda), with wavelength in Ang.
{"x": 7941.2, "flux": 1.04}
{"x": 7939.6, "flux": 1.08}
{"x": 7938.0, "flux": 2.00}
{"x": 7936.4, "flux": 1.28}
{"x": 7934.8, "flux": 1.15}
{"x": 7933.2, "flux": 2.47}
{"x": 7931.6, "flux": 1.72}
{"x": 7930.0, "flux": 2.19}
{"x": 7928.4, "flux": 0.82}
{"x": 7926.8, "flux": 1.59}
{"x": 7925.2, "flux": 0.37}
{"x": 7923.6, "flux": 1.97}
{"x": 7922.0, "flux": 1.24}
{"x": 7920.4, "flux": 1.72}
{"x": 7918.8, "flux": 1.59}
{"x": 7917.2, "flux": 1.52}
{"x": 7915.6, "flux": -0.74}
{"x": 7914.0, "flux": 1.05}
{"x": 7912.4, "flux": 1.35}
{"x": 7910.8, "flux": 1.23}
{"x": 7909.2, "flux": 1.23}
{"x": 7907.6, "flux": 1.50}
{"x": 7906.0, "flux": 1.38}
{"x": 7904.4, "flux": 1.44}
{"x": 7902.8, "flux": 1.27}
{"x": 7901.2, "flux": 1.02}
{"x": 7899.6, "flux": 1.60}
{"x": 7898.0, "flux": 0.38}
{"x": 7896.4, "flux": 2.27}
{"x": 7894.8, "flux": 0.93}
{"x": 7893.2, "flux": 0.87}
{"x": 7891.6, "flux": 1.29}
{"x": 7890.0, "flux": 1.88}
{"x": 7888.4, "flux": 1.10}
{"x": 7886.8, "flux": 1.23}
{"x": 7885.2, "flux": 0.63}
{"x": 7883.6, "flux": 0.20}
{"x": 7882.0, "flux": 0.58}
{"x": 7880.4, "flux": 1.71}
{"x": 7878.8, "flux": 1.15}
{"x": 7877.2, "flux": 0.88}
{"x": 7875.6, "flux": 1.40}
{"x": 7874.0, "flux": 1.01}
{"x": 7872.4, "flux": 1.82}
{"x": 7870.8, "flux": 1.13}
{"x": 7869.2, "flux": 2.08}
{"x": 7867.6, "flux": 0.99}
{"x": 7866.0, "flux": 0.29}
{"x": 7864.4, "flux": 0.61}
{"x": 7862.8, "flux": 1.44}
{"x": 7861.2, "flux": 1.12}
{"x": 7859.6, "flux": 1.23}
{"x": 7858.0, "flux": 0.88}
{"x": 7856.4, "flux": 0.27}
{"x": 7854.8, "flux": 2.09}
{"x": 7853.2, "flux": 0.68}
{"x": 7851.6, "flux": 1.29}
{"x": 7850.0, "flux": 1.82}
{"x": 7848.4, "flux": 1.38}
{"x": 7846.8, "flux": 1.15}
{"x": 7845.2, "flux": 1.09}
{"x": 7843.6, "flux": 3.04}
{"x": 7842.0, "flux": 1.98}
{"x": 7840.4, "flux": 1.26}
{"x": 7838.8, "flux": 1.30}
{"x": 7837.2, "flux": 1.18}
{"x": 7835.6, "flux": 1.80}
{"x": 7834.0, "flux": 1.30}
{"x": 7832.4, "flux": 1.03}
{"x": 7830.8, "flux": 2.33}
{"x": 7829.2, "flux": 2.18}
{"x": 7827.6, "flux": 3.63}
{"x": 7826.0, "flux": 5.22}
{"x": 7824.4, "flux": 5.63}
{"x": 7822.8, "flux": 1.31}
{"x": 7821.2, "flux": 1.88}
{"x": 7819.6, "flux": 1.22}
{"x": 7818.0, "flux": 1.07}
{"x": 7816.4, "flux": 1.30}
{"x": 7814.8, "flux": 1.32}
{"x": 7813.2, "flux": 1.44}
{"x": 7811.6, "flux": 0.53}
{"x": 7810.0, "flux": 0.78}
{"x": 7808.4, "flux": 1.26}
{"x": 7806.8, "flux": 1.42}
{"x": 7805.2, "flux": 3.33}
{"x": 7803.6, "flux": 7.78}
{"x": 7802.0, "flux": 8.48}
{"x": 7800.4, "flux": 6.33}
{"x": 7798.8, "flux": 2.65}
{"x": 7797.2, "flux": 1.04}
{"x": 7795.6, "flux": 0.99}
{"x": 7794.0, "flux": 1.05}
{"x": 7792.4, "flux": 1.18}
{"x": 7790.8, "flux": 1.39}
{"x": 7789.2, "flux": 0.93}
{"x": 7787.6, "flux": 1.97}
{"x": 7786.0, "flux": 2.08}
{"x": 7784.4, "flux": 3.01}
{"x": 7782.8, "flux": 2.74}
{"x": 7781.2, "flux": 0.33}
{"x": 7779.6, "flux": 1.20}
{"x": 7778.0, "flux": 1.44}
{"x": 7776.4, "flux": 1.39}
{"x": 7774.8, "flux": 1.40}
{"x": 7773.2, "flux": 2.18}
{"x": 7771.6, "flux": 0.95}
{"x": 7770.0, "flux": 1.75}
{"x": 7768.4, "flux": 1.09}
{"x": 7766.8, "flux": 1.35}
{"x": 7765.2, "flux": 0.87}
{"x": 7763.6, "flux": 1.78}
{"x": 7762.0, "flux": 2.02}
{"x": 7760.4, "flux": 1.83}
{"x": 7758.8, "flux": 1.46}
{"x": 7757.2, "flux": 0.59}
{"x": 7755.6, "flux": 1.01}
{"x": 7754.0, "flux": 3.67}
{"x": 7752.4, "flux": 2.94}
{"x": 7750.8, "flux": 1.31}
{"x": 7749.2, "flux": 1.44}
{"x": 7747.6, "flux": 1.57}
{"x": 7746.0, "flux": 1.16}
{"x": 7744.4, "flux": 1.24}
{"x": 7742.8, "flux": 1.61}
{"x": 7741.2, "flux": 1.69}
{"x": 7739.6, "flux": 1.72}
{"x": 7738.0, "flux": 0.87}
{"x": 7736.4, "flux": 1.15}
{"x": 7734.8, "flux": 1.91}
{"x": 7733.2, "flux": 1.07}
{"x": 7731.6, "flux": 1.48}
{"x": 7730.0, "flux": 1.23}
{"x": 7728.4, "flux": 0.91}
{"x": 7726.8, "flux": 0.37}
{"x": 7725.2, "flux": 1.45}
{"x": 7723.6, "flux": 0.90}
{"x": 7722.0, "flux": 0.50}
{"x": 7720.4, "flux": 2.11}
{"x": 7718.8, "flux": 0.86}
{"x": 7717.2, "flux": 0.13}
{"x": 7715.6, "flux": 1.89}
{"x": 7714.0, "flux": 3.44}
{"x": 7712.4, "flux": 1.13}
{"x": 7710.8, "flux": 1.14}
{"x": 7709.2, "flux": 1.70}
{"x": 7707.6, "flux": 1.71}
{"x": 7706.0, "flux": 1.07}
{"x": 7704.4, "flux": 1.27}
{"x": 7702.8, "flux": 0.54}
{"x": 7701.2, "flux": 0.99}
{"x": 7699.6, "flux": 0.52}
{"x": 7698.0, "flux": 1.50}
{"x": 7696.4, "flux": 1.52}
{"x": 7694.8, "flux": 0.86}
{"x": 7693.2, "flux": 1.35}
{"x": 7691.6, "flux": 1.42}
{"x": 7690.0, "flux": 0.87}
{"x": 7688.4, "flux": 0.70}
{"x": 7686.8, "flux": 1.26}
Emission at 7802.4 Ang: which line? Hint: Halpha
